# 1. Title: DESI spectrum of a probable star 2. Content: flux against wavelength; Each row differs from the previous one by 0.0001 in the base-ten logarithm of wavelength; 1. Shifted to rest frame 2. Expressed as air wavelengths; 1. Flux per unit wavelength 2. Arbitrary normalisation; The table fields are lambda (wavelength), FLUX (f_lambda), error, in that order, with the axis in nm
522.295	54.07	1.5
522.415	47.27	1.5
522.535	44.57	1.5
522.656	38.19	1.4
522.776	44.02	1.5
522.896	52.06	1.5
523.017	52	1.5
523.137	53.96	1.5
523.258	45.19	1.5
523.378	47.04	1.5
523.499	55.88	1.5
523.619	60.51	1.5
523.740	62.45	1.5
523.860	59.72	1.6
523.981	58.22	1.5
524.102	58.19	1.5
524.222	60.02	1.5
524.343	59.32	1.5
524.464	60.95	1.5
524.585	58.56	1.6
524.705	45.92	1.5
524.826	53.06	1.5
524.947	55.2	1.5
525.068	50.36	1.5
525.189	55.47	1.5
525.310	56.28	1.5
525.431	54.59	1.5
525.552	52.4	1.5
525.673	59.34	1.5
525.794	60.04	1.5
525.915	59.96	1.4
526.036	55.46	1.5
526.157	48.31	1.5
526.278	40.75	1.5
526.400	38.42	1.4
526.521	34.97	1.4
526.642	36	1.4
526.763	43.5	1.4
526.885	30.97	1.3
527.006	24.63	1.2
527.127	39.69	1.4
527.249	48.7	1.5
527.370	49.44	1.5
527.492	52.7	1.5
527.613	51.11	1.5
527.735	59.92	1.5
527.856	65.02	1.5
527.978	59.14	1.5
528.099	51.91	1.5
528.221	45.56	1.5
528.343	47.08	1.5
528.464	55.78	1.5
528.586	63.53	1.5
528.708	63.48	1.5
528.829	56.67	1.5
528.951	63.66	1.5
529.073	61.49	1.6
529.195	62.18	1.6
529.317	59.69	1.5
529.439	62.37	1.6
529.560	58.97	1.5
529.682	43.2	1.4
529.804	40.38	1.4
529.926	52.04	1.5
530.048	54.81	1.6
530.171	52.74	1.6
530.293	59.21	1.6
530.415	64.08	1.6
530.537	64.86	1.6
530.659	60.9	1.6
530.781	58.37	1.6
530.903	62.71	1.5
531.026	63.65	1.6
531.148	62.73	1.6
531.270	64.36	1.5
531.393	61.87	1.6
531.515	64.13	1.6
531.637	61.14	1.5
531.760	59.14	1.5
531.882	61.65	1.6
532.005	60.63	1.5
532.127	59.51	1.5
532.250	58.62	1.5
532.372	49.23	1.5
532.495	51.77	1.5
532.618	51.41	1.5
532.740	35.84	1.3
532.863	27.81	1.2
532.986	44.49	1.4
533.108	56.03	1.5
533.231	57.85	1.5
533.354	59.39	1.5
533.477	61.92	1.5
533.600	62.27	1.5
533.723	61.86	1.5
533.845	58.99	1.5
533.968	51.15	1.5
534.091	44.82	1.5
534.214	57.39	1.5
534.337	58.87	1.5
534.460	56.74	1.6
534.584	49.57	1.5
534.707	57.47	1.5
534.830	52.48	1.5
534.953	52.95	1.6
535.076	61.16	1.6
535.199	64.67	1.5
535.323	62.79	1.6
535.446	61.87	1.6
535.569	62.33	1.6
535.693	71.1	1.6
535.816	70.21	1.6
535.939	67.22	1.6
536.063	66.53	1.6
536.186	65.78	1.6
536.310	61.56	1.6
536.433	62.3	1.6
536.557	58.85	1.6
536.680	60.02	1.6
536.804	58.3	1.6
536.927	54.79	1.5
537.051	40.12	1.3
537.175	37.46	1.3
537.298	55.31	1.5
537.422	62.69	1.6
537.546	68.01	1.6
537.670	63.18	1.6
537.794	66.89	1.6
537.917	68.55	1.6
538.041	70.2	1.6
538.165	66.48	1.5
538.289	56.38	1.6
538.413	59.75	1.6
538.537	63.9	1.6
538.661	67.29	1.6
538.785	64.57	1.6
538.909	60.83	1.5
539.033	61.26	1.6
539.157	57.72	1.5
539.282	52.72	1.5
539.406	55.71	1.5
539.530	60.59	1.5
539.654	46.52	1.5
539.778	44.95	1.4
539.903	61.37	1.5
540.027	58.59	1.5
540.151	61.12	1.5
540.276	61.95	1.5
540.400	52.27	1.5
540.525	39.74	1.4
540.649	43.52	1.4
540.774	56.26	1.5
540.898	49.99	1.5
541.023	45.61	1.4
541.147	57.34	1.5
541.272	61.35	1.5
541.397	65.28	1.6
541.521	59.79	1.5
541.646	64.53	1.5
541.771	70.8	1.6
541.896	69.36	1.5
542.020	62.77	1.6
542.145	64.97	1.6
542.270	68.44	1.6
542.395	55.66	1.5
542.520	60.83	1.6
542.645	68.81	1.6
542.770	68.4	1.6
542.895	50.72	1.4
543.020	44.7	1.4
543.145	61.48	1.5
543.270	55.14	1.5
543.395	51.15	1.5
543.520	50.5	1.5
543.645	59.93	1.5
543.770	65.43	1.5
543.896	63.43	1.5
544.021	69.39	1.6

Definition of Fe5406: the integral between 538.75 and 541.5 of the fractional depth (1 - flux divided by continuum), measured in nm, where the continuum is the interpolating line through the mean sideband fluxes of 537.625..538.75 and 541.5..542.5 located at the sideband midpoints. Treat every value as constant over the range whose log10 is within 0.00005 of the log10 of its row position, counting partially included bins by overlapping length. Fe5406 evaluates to 0.39 nm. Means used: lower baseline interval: 64.8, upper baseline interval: 64.5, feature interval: 55.4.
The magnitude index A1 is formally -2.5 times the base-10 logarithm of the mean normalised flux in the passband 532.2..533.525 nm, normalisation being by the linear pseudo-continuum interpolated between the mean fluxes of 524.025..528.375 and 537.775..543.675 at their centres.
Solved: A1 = 0.09 mag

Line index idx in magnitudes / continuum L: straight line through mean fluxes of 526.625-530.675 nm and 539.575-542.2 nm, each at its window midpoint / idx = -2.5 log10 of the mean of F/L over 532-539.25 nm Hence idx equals -0.05 mag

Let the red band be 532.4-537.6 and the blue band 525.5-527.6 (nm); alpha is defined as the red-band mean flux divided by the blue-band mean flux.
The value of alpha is 1.2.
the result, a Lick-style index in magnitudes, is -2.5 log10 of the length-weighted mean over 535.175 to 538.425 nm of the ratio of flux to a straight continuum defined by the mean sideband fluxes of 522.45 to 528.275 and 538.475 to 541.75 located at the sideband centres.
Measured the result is -0.11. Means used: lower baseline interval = 51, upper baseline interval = 56.9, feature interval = 61.6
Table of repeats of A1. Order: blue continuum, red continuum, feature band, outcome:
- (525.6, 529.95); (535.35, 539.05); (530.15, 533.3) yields -0.023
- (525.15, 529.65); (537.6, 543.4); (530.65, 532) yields -0.143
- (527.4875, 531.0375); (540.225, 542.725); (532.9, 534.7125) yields 0.046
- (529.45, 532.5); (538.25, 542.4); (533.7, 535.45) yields 0.032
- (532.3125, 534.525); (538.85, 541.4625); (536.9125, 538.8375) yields -0.118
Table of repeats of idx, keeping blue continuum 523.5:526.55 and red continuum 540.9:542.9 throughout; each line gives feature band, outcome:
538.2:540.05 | 0.05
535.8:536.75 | -0.07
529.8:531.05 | -0.02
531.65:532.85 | 0.09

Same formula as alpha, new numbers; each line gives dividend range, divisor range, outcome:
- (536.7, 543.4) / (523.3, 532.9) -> 1.08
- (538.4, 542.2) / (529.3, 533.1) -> 1.04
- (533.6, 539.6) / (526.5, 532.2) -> 1.09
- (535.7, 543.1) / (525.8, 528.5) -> 1.25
